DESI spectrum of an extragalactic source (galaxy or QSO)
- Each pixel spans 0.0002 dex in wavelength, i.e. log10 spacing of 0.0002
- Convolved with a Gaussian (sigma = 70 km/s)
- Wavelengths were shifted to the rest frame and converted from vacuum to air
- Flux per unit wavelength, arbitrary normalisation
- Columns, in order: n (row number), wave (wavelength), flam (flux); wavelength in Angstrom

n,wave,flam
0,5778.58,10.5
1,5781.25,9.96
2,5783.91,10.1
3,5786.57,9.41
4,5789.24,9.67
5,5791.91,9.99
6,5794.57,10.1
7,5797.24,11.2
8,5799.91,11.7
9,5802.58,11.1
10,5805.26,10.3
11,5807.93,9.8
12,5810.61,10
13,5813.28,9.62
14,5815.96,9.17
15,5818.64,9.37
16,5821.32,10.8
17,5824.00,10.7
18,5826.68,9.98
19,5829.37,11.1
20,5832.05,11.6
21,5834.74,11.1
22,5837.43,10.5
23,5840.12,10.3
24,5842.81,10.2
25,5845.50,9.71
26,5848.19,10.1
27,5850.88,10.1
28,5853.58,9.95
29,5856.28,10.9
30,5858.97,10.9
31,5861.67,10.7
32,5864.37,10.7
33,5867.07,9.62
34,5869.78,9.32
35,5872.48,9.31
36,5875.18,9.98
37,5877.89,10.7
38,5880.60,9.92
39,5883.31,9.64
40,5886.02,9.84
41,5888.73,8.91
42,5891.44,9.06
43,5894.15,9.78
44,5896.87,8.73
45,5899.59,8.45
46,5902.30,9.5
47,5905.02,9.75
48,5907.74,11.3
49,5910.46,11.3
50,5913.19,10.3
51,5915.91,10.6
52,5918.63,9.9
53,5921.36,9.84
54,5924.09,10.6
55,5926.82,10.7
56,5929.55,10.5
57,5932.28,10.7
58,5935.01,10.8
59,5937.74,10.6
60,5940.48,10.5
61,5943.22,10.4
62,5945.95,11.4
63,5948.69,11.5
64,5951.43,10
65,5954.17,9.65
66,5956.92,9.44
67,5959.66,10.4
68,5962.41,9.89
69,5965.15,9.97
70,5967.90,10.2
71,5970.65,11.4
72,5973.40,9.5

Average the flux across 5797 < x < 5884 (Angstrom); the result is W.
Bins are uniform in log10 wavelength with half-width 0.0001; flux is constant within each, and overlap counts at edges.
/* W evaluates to 10.3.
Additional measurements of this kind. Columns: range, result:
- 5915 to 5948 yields 10.6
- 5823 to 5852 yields 10.5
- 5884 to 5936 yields 10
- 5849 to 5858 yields 10.3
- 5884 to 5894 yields 9.36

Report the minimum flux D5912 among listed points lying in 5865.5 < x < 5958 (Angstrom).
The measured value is 8.45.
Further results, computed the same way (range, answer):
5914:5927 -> 9.84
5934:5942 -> 10.5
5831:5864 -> 9.71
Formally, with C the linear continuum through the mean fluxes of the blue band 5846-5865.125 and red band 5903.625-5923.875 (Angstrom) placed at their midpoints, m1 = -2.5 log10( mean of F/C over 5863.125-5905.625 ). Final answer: 0.09 mag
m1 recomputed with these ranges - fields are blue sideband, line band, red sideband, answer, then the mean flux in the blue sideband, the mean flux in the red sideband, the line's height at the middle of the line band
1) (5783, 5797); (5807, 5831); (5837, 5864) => 0.01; 9.95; 10.3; 10.1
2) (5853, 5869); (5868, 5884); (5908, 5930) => 0.07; 10.4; 10.5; 10.5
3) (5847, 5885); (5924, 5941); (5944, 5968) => -0.04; 10.1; 10.3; 10.2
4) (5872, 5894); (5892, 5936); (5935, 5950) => 0.02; 9.69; 10.9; 10.3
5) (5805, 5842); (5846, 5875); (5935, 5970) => 0.02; 10.3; 10.4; 10.3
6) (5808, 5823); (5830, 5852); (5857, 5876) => -0.06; 9.81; 10.1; 9.96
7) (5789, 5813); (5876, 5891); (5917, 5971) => 0.07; 10.4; 10.4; 10.4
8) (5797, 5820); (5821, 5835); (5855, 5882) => -0.07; 10.2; 10.2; 10.2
